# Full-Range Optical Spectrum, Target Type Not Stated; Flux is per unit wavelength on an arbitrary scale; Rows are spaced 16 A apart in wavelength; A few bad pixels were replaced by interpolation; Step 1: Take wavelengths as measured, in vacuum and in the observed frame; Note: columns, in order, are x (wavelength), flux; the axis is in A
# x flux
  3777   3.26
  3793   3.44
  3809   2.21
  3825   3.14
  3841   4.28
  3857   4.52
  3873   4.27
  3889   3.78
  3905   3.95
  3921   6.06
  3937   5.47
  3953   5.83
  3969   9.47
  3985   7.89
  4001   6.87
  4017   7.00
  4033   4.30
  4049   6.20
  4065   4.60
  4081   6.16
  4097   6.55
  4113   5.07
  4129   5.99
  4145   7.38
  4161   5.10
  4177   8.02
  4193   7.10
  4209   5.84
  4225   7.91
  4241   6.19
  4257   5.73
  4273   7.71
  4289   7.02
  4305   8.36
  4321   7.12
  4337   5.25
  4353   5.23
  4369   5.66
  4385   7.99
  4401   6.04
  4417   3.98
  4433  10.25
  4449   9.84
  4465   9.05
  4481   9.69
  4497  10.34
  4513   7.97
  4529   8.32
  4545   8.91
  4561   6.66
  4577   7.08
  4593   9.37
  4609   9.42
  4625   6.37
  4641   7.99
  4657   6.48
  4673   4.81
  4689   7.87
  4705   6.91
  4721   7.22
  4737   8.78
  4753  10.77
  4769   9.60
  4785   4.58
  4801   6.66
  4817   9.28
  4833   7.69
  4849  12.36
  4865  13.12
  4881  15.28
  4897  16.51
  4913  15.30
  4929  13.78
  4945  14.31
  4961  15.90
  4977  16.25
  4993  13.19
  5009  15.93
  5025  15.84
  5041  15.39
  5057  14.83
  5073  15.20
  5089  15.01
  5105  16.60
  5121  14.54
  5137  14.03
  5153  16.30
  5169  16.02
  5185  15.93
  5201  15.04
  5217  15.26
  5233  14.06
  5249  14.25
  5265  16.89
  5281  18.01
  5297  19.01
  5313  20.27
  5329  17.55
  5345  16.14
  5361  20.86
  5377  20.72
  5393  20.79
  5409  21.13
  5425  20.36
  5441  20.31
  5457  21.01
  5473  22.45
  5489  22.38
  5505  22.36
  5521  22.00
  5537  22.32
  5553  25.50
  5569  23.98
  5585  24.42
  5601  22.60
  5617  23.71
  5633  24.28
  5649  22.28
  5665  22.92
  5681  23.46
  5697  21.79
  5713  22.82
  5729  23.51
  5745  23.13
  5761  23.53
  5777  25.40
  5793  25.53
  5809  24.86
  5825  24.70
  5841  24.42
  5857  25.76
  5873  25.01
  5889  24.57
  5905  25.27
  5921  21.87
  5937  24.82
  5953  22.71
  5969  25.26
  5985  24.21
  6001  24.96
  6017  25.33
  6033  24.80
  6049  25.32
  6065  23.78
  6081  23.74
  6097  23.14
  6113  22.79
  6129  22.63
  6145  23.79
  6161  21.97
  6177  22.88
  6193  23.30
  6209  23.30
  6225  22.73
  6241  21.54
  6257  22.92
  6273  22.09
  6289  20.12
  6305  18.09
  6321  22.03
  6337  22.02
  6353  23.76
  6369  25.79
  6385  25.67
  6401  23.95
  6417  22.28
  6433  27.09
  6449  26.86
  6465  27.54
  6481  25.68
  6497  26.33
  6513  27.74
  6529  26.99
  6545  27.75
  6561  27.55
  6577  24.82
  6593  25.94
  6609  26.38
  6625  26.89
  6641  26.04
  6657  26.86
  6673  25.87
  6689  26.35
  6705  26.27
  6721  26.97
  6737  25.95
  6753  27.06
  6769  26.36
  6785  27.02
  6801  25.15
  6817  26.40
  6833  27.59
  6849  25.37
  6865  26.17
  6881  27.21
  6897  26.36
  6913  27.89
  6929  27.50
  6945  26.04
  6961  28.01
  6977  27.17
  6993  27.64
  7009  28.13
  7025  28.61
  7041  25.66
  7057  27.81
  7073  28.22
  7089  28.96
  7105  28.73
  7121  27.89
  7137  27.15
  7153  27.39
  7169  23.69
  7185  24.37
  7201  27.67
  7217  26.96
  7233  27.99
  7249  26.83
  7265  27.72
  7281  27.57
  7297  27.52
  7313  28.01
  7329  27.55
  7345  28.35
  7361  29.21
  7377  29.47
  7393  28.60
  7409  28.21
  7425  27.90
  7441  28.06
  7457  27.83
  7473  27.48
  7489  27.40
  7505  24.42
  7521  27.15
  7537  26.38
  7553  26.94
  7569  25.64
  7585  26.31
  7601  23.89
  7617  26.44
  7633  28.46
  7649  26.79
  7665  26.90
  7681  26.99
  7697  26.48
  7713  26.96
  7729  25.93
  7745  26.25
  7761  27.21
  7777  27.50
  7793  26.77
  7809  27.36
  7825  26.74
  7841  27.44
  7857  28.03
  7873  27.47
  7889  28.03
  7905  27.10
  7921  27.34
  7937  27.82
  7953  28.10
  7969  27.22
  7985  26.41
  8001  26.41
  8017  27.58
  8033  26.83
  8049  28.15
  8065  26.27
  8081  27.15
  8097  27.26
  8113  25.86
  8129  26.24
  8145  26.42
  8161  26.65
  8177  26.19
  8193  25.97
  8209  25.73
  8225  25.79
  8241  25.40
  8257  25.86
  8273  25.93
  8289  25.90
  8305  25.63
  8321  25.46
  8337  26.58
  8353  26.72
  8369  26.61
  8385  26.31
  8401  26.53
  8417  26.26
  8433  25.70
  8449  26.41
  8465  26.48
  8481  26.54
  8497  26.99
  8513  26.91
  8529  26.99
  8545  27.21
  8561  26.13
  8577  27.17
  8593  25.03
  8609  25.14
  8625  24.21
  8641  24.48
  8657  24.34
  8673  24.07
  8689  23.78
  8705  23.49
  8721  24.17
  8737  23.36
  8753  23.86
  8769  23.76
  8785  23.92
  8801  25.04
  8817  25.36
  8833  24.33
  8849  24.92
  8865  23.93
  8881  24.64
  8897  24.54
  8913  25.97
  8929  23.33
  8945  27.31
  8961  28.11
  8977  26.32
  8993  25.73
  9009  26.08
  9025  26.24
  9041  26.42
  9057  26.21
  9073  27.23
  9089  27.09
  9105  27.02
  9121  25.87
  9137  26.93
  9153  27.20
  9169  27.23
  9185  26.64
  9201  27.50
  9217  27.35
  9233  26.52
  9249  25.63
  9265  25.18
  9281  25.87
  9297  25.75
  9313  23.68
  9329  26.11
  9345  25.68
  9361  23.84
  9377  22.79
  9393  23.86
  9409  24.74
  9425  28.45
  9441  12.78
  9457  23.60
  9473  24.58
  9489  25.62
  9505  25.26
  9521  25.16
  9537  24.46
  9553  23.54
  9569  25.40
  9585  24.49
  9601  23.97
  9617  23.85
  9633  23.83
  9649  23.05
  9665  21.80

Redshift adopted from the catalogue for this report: 0.22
